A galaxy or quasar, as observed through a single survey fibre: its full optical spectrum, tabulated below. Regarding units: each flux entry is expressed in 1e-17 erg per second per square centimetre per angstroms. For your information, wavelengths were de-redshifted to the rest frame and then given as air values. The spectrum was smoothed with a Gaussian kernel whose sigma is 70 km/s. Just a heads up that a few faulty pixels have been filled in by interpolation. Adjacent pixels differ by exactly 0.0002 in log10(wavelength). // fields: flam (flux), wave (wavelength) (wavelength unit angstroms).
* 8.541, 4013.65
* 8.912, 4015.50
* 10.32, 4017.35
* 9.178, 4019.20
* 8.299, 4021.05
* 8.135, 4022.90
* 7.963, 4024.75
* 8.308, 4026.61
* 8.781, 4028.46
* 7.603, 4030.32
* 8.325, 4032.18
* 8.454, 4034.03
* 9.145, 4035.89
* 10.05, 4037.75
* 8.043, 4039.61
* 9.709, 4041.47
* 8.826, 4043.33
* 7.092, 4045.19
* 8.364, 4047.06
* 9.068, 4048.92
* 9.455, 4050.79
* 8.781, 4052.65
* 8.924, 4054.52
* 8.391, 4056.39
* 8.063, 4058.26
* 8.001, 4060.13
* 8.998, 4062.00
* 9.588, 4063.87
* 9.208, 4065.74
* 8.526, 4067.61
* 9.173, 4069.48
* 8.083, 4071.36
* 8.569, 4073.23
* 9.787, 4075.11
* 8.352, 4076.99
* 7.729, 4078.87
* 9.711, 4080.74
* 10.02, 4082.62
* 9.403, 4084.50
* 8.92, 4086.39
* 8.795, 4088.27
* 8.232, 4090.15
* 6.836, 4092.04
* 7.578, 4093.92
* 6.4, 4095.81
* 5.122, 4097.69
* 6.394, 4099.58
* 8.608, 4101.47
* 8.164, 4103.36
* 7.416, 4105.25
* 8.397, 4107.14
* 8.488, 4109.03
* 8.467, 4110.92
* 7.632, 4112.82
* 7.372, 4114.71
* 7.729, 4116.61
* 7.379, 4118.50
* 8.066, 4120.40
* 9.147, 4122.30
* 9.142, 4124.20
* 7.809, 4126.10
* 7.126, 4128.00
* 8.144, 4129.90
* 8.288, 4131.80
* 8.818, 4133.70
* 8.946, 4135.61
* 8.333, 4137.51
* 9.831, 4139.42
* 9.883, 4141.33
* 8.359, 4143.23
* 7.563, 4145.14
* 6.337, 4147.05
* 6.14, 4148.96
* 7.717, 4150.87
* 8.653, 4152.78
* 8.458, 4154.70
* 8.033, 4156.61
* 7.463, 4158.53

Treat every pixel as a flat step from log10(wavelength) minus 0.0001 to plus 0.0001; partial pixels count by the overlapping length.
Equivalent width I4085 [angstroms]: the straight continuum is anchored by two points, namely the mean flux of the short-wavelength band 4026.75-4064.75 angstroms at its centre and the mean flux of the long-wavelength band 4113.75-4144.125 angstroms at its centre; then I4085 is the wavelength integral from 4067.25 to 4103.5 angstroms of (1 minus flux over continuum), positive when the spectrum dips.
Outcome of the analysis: 1.4 angstroms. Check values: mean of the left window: 8.67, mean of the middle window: 8.21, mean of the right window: 8.4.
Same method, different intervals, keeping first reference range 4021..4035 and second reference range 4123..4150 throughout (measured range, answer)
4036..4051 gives -1.1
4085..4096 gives 0.4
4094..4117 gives 2.0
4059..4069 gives -0.8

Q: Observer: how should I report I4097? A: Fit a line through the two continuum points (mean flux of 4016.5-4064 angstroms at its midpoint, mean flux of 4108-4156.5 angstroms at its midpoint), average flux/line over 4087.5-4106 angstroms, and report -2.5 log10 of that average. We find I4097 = 0.14 mag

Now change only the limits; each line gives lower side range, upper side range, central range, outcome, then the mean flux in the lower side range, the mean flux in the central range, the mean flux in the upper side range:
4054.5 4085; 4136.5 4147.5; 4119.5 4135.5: 0.03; 8.85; 8.35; 8.48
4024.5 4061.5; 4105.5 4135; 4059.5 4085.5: -0.07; 8.58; 8.95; 8.13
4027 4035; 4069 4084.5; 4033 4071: -0.02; 8.3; 8.78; 8.95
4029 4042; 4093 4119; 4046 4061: -0.02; 8.73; 8.62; 7.51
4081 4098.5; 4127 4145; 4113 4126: 0.04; 8.01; 8.09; 8.59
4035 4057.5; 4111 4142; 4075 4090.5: -0.05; 8.81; 8.98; 8.34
